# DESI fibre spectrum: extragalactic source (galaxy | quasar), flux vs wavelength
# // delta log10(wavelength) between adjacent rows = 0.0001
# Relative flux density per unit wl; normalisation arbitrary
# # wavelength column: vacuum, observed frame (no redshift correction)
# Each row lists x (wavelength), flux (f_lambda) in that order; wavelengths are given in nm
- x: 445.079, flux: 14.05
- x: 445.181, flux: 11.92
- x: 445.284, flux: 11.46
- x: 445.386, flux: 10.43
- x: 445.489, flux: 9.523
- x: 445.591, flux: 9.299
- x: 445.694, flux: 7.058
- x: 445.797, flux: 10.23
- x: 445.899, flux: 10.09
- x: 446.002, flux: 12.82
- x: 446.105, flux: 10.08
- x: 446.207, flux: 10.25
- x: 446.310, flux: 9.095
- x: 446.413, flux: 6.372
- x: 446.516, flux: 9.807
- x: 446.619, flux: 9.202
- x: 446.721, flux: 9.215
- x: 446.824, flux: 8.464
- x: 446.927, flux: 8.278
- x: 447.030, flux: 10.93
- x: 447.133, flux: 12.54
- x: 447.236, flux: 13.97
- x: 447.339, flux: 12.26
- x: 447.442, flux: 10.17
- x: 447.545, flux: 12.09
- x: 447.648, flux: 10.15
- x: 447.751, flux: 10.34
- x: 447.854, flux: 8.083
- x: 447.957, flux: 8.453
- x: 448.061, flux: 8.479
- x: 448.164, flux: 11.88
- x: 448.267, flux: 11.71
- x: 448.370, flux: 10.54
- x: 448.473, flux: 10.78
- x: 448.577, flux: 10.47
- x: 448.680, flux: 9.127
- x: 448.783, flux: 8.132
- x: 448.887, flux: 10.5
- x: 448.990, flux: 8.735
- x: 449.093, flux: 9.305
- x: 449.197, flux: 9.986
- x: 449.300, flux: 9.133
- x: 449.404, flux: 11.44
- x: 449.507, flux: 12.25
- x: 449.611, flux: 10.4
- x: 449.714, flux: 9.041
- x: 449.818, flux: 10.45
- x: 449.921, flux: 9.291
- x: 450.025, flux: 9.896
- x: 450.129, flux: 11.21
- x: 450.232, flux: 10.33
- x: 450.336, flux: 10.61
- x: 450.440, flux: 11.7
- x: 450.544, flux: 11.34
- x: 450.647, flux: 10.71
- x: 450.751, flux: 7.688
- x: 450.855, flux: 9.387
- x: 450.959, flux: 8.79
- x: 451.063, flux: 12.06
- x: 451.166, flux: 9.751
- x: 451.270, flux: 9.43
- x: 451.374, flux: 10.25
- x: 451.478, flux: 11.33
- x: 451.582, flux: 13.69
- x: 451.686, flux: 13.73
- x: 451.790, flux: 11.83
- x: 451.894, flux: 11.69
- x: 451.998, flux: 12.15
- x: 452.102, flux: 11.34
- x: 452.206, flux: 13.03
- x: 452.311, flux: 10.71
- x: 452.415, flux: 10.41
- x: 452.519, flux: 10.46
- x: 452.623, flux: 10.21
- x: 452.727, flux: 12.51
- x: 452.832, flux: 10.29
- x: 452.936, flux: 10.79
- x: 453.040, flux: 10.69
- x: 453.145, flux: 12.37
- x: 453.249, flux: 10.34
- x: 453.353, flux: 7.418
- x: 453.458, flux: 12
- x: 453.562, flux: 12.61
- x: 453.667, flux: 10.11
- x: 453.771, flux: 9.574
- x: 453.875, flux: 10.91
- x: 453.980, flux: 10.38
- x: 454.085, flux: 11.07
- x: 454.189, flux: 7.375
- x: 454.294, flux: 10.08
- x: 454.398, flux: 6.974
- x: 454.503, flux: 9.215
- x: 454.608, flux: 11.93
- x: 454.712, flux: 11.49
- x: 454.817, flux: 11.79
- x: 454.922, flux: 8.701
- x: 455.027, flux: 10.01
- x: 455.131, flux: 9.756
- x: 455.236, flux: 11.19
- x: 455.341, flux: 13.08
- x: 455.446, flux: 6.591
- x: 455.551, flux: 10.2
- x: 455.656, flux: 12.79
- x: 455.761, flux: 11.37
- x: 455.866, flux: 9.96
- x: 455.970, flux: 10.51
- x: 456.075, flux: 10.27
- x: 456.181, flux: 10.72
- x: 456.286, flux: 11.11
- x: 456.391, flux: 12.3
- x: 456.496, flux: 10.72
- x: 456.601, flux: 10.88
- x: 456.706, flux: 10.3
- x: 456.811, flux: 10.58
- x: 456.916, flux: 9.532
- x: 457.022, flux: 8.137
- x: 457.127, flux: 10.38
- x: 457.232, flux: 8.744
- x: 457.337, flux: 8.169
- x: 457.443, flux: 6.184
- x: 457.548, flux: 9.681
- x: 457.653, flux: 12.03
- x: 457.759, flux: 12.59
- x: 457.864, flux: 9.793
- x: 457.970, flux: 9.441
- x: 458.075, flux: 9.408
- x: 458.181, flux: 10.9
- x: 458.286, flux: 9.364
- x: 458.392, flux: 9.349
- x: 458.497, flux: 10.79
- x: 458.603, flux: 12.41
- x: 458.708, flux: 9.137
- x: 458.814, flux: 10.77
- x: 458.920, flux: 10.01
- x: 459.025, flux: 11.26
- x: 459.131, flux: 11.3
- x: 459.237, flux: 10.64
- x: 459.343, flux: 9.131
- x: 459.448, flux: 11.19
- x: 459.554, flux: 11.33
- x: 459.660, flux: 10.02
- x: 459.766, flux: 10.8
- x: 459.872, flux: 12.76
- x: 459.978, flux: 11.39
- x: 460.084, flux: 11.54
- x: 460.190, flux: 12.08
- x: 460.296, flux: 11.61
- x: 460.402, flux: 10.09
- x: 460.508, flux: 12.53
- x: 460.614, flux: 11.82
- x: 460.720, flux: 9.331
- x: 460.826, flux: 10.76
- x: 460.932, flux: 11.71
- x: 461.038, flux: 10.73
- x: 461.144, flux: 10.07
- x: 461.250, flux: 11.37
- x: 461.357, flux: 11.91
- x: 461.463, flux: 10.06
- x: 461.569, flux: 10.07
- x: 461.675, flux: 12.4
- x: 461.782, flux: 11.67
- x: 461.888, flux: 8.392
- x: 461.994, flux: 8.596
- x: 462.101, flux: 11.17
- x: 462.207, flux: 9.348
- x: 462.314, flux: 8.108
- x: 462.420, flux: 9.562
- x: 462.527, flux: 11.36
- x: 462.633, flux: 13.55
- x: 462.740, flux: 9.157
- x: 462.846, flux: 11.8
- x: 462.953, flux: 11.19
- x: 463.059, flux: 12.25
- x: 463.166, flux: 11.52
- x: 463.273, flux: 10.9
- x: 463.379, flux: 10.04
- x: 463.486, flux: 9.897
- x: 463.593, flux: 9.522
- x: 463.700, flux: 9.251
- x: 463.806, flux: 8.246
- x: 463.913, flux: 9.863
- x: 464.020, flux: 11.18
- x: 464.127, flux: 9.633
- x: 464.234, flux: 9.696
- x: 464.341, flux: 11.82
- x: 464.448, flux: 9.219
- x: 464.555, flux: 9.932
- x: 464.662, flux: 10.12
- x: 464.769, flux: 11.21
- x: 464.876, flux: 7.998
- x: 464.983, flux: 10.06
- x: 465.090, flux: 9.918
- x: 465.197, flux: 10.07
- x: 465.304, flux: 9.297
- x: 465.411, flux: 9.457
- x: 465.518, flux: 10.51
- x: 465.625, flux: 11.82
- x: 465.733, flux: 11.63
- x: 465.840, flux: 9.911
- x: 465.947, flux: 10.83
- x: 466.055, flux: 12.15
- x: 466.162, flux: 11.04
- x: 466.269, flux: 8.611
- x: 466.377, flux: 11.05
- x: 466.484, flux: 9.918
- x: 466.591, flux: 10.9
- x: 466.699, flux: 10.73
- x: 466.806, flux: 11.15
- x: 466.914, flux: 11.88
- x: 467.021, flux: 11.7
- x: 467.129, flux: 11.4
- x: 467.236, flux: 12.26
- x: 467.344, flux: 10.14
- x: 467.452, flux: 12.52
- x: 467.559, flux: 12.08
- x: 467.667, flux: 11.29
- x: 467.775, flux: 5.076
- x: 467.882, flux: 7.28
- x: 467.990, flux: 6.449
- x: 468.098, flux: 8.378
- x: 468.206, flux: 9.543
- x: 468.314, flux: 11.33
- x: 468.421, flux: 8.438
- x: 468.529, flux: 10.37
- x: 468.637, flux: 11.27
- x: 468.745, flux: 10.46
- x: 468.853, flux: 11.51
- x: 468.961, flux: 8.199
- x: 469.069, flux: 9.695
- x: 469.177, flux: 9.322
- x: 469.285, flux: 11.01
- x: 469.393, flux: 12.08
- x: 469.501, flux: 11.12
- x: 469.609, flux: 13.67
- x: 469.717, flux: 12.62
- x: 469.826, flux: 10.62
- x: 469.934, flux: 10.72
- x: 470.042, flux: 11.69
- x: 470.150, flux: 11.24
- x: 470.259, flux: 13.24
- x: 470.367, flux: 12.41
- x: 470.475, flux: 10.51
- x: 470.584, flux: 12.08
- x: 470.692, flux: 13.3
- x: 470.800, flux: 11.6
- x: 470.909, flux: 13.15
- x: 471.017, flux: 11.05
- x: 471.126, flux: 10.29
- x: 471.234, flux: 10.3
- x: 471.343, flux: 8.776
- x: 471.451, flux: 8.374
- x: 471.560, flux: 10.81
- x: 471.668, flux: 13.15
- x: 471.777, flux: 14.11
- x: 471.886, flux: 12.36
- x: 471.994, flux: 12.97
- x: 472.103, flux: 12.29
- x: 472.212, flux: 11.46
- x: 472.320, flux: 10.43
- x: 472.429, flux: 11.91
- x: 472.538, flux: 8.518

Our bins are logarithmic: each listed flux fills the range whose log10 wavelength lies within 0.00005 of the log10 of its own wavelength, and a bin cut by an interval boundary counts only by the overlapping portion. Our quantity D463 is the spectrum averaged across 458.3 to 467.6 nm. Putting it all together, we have 10.7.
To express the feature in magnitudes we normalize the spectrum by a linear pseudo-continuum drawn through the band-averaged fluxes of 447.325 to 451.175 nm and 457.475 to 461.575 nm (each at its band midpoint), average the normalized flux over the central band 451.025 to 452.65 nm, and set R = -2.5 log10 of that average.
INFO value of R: -0.108 mag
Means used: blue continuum 10.2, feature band 11.4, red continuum 10.8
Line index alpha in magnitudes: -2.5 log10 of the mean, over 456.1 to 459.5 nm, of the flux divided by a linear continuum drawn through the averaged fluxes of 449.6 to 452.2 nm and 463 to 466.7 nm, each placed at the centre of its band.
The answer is 0.03 mag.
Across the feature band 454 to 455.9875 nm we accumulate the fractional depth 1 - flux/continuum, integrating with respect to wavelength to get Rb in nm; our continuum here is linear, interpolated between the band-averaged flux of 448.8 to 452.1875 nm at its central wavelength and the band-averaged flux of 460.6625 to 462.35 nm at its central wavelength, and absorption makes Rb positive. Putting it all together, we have 0.06 nm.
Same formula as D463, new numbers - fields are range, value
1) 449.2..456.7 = 10.6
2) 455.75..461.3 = 10.5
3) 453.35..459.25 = 10.3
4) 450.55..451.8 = 10.7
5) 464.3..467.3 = 10.6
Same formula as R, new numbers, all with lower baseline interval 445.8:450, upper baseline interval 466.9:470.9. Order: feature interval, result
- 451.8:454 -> -0.07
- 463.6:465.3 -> 0.08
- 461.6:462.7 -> 0.02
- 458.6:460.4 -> -0.05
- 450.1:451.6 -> -0.03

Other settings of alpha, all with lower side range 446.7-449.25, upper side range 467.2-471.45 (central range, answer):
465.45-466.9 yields -0.022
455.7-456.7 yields -0.050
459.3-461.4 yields -0.065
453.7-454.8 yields 0.039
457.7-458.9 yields 0.007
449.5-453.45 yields -0.052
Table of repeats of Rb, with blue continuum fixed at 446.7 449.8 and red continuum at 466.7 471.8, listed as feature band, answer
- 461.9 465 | 0.14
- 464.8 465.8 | 0.06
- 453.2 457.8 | 0.10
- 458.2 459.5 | 0.01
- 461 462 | 0.00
